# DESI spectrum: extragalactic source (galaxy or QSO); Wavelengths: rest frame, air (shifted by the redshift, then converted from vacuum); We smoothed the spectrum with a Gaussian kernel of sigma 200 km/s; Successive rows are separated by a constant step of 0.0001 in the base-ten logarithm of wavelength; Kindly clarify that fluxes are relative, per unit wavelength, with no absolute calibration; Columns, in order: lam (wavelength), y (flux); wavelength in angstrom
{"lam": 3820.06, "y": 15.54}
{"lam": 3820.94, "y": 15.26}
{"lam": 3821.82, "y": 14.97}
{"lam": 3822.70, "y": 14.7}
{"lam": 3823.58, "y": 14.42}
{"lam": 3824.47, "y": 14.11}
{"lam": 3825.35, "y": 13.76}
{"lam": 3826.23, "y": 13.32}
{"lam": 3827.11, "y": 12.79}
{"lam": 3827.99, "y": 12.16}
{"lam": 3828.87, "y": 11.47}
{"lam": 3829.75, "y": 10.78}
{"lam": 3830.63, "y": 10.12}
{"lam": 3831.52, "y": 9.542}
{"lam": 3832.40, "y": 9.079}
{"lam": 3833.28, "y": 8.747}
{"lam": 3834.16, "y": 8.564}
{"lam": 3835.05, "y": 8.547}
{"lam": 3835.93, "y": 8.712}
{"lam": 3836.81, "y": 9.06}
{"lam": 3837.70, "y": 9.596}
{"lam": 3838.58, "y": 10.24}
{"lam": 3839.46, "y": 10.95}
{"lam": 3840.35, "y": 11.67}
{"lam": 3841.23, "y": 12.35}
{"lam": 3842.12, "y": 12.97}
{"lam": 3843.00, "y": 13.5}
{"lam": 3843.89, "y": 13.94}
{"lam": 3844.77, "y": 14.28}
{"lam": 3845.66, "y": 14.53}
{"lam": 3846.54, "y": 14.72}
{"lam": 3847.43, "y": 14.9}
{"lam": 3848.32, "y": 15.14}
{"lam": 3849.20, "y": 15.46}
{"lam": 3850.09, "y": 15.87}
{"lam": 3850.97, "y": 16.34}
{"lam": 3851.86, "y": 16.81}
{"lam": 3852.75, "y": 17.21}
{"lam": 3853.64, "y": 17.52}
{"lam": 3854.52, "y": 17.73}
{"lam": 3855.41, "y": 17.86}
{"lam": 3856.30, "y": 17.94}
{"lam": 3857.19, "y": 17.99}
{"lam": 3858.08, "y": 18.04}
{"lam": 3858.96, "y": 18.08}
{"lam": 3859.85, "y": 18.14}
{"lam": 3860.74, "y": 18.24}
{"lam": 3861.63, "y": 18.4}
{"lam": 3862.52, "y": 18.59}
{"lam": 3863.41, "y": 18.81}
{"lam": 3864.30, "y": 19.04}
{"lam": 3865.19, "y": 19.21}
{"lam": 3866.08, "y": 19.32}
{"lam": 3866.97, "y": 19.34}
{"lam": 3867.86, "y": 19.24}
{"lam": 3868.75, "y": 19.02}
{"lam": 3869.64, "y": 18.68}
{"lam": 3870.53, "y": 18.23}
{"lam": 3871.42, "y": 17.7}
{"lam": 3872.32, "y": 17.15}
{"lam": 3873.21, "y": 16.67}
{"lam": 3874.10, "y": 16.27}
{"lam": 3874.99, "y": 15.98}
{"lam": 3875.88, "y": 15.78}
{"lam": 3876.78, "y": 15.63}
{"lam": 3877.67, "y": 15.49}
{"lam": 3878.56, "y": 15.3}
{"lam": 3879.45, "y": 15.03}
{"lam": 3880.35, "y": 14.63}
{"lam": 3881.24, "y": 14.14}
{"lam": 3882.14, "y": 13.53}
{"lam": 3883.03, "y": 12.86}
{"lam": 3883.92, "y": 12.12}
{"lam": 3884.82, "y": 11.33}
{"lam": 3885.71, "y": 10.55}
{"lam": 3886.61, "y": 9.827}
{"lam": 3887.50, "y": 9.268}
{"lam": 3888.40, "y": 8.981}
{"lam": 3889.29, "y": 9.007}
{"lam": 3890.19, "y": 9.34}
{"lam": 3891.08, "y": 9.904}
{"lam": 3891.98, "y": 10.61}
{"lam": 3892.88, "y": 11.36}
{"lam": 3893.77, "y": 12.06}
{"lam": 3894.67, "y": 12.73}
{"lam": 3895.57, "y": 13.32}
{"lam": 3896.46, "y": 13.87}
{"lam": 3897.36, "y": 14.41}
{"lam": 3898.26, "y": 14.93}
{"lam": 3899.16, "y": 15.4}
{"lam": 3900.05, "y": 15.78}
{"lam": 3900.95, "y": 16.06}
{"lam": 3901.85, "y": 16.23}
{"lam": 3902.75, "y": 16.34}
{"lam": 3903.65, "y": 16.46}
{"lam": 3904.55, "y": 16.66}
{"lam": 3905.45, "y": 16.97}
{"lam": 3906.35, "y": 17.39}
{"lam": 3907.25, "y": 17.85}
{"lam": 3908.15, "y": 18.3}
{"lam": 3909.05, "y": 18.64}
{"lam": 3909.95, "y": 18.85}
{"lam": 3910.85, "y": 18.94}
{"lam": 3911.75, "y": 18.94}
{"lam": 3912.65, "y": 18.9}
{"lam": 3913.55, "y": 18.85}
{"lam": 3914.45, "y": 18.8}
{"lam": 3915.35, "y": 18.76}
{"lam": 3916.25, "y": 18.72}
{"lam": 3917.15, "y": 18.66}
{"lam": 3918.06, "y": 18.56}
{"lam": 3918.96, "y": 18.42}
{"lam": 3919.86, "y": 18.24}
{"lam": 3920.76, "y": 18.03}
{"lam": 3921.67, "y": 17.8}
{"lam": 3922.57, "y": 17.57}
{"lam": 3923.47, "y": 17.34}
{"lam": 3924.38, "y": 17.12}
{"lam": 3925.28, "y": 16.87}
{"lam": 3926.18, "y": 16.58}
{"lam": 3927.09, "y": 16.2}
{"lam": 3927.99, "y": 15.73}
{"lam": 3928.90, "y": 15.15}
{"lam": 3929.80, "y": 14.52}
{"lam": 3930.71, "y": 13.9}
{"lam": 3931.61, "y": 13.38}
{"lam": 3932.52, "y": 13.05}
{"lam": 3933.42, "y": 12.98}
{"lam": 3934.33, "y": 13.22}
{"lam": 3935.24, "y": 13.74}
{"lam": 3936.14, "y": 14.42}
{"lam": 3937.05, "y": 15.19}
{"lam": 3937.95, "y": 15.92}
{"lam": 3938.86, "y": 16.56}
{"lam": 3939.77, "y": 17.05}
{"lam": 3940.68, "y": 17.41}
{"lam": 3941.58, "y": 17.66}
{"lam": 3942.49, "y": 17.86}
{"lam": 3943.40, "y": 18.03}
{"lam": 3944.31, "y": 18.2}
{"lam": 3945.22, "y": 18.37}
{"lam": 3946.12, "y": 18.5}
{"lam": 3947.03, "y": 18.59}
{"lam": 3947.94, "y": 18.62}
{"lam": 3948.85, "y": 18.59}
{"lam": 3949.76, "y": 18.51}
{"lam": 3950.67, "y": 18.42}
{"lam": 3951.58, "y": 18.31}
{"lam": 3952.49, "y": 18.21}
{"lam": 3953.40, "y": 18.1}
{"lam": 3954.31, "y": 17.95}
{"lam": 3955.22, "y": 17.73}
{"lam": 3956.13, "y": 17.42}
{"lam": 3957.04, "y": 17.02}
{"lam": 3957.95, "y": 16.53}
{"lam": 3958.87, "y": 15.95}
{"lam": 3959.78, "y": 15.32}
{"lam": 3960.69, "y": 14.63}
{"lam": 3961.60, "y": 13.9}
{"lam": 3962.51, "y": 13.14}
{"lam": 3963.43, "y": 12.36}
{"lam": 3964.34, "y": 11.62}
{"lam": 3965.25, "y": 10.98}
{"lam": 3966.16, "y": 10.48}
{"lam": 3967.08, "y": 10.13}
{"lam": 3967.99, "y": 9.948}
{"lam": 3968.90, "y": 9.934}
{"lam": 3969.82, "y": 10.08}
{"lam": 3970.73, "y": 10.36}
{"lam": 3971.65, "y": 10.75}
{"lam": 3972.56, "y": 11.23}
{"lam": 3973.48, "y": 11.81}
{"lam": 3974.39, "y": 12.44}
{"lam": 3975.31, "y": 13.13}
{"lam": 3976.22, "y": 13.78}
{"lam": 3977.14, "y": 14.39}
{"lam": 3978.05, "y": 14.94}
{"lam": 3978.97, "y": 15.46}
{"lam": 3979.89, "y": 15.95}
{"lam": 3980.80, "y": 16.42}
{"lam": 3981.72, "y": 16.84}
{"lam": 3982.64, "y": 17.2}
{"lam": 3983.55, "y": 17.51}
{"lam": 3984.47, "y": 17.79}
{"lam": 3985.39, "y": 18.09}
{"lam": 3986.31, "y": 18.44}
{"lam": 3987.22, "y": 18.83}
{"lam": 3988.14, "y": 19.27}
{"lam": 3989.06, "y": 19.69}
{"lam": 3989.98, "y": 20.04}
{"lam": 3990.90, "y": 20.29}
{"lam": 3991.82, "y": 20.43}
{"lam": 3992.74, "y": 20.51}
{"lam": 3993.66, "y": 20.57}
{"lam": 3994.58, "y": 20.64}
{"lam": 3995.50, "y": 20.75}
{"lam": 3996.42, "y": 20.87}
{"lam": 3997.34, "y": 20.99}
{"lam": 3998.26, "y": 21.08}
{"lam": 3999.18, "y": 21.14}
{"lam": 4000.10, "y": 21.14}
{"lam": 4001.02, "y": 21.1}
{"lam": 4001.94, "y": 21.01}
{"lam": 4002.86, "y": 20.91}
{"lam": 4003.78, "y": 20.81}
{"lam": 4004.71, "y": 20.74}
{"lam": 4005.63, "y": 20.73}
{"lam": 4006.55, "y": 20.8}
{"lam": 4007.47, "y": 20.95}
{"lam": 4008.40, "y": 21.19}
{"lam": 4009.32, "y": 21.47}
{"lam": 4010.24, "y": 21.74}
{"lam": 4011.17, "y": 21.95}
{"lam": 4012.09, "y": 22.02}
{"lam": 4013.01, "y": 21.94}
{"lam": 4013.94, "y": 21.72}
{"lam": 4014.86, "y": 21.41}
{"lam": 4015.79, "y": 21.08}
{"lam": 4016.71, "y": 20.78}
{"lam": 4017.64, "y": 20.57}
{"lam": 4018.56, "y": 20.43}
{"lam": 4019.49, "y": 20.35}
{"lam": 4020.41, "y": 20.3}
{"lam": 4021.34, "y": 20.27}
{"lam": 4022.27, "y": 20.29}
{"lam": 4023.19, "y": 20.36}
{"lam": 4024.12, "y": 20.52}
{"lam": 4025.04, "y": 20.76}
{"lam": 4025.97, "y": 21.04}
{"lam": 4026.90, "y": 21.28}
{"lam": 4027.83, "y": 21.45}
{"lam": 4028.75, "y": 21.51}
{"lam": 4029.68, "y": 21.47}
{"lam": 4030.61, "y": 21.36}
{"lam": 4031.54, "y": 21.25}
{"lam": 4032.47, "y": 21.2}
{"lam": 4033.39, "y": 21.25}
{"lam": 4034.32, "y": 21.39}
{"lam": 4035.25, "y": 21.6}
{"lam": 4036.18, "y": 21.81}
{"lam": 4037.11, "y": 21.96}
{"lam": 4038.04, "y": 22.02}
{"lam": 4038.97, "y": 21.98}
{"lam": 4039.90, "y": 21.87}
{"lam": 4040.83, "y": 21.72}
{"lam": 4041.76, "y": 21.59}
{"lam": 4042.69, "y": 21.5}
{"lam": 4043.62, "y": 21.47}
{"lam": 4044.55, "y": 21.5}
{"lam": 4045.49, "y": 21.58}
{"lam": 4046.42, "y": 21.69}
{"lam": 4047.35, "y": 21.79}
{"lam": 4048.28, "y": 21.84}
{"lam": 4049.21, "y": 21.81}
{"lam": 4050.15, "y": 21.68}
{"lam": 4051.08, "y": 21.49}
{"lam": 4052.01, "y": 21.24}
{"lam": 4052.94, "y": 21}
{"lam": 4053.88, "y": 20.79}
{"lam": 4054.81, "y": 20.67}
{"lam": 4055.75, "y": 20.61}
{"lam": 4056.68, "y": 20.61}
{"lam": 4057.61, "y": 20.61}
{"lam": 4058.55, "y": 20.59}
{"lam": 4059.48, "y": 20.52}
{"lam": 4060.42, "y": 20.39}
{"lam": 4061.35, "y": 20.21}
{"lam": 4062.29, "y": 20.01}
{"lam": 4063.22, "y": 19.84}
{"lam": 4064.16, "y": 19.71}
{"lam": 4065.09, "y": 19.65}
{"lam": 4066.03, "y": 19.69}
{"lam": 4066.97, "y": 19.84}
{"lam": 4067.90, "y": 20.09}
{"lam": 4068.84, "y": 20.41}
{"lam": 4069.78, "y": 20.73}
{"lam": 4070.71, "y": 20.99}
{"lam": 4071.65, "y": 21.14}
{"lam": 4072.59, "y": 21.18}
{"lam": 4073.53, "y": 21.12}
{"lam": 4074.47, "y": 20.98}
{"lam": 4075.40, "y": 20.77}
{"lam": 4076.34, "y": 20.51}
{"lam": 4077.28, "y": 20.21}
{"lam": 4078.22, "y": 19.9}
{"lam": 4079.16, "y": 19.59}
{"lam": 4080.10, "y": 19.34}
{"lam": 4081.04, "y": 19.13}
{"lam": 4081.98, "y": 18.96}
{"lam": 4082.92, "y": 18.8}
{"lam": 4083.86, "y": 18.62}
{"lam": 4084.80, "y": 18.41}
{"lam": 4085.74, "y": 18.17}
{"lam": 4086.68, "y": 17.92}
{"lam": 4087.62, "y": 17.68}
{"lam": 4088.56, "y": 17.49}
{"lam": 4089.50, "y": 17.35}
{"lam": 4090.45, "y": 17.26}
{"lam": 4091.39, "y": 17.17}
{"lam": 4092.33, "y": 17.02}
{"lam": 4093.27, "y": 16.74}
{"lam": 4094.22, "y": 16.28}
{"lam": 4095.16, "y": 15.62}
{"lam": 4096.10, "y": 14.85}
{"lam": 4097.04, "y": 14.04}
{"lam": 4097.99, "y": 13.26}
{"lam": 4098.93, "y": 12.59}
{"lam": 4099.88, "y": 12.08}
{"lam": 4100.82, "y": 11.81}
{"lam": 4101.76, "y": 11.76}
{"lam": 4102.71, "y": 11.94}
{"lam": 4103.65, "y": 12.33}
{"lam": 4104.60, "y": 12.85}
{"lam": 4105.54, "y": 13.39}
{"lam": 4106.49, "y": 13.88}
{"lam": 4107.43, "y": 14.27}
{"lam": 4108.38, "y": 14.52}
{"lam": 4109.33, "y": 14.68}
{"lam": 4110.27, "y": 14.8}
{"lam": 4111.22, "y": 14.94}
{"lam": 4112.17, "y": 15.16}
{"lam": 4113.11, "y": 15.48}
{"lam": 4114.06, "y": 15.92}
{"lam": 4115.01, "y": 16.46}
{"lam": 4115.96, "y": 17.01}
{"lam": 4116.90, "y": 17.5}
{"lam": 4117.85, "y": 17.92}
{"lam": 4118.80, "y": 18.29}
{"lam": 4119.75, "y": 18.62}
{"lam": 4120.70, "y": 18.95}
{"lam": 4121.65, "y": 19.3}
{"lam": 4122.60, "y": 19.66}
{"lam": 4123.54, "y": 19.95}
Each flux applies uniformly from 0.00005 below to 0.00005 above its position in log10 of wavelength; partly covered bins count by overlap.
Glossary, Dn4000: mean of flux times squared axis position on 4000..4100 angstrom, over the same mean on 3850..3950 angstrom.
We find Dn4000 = 1.34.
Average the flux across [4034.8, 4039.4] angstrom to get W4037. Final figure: 21.9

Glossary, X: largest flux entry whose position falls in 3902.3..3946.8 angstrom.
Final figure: 18.94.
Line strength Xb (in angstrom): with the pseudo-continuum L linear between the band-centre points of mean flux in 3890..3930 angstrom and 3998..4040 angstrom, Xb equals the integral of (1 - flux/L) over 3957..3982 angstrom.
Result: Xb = 7.7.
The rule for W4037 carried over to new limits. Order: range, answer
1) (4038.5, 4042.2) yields 21.8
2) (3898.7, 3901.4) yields 15.8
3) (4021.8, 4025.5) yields 20.5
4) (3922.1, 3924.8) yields 17.3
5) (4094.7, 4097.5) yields 14.9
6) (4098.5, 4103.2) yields 12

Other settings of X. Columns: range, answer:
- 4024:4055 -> 22.02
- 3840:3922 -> 19.34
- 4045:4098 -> 21.84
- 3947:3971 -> 18.62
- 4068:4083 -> 21.18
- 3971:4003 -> 21.14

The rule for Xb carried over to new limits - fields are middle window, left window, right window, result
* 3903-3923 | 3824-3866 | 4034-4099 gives -2.8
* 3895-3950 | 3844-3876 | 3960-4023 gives 2.2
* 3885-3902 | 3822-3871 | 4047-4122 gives 3.5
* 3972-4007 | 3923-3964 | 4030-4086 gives -0.4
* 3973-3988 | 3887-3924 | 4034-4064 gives 2.2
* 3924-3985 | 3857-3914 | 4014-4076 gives 9.2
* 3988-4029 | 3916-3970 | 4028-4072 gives -3.9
